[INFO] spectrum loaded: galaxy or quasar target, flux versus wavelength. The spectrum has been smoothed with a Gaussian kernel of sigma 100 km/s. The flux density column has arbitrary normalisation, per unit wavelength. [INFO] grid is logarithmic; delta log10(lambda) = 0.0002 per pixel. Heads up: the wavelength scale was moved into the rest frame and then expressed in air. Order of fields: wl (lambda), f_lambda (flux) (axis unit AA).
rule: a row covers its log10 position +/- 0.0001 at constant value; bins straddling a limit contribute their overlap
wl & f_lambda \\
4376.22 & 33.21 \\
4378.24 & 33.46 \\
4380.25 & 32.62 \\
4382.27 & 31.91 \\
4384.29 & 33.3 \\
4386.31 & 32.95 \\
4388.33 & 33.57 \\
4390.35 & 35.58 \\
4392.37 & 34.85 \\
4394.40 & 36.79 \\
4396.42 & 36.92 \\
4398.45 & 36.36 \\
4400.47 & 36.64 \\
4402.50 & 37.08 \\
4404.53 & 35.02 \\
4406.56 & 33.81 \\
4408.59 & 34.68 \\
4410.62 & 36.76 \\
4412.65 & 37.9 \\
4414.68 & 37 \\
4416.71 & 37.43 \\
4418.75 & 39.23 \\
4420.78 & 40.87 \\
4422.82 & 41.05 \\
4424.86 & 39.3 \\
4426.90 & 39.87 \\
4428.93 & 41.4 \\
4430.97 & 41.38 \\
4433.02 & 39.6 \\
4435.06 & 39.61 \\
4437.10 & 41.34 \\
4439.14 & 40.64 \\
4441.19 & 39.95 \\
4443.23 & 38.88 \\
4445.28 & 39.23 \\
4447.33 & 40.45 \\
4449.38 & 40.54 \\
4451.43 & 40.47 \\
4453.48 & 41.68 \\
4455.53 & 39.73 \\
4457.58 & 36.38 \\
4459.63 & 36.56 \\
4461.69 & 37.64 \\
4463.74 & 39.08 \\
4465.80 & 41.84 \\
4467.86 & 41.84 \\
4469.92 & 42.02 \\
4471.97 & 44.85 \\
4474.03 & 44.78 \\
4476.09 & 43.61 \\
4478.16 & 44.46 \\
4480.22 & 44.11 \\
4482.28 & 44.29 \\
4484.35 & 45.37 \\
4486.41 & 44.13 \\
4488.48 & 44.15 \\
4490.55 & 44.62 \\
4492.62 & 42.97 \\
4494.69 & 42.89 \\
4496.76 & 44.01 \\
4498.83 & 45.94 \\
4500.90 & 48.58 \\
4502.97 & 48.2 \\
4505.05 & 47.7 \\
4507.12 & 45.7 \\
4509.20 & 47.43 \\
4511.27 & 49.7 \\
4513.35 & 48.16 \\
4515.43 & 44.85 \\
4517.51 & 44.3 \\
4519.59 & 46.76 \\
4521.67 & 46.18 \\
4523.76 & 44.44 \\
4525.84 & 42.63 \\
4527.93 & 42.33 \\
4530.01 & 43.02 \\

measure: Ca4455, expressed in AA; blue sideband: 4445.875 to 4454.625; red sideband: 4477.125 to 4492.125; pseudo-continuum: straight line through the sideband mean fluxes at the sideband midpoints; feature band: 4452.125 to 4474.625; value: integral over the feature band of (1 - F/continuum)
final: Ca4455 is 0.9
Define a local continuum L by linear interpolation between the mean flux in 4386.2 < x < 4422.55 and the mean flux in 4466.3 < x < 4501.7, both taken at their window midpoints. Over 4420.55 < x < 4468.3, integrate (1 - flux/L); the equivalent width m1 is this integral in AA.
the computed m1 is 0.4 AA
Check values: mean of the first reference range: 36.5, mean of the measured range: 39.9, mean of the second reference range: 44.2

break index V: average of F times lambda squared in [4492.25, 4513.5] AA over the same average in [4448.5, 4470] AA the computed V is 1.20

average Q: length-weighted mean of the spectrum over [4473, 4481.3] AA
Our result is 44.2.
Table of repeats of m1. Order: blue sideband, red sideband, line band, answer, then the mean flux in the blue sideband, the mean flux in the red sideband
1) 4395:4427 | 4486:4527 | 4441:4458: 0.39 AA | 37.4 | 45.7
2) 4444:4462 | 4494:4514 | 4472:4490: -0.40 AA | 39.2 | 46.9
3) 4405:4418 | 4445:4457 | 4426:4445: -0.77 AA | 36.3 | 40.3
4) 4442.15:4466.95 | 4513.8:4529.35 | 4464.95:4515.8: -3.48 AA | 39.4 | 44.6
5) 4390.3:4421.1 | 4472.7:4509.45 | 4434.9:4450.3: 0.07 AA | 36.6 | 45.1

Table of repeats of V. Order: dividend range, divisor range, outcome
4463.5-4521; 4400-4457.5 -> 1.19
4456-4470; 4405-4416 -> 1.11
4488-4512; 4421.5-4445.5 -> 1.18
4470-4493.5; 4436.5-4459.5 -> 1.13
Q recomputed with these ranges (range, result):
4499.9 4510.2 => 47.5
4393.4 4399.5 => 36.7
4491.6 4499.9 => 44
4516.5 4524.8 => 45.4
